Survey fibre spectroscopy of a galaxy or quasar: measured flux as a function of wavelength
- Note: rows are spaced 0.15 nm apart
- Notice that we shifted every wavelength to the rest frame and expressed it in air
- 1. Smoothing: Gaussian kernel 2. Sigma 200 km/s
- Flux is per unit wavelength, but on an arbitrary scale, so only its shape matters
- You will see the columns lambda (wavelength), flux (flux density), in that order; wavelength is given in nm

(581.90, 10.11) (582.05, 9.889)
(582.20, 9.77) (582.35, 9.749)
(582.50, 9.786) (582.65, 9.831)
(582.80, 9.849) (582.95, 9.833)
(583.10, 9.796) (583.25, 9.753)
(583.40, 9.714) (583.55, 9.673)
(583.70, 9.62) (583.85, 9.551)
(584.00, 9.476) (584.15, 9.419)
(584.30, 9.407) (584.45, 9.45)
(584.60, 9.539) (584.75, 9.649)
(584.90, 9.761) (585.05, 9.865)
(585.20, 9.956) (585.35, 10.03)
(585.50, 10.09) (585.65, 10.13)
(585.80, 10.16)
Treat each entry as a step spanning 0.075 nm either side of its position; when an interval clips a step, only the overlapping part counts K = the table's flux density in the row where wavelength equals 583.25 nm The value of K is 9.753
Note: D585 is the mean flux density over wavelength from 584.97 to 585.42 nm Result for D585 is 9.95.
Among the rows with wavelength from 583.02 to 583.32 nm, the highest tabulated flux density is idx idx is 9.796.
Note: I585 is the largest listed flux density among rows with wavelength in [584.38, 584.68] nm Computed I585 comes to 9.539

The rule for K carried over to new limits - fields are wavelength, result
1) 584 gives 9.476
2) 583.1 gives 9.796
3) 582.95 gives 9.833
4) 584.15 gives 9.419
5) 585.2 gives 9.956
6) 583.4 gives 9.714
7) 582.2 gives 9.77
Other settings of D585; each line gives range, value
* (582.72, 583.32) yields 9.81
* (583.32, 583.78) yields 9.67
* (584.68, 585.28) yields 9.81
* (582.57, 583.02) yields 9.84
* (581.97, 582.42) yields 9.81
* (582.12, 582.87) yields 9.8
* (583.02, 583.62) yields 9.74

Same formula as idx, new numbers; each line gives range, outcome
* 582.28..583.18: 9.849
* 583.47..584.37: 9.673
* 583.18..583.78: 9.753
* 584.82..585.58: 10.09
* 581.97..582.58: 9.889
